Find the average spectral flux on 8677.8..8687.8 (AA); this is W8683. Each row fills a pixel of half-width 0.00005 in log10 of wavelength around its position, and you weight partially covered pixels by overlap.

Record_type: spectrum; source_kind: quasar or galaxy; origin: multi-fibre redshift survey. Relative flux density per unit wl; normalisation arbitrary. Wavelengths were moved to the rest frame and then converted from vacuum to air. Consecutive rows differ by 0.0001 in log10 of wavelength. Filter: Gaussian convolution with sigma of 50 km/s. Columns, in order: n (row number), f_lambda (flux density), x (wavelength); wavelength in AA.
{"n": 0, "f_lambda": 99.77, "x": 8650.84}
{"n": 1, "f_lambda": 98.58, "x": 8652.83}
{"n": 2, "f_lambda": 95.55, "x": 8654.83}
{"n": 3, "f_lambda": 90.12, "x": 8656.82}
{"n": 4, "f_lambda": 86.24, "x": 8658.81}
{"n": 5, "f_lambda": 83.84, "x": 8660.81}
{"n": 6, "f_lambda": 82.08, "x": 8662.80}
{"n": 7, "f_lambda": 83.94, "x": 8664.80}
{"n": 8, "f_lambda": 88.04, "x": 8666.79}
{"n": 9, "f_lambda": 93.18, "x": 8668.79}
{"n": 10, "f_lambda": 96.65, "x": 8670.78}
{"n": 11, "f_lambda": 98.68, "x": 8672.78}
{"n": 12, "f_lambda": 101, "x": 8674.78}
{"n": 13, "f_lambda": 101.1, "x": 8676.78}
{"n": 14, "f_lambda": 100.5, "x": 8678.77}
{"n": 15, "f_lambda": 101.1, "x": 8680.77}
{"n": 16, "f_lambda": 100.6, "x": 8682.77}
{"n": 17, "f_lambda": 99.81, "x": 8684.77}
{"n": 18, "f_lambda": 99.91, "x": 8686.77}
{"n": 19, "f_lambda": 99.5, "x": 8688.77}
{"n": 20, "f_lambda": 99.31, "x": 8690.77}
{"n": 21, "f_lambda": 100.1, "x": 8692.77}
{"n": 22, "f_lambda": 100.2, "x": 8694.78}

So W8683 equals 100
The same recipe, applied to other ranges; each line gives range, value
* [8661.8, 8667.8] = 84.7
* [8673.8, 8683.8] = 101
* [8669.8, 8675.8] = 98.7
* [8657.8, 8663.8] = 84.1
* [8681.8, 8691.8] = 99.8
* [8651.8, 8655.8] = 97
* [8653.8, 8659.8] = 90.7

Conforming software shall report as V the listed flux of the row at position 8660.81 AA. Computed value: 83.84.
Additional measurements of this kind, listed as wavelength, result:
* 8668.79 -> 93.18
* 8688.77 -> 99.5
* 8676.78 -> 101.1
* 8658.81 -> 86.24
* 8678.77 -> 100.5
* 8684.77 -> 99.81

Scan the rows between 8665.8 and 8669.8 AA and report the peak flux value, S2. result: 93.18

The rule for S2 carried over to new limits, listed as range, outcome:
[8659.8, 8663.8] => 83.84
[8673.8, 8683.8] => 101.1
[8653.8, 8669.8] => 95.55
